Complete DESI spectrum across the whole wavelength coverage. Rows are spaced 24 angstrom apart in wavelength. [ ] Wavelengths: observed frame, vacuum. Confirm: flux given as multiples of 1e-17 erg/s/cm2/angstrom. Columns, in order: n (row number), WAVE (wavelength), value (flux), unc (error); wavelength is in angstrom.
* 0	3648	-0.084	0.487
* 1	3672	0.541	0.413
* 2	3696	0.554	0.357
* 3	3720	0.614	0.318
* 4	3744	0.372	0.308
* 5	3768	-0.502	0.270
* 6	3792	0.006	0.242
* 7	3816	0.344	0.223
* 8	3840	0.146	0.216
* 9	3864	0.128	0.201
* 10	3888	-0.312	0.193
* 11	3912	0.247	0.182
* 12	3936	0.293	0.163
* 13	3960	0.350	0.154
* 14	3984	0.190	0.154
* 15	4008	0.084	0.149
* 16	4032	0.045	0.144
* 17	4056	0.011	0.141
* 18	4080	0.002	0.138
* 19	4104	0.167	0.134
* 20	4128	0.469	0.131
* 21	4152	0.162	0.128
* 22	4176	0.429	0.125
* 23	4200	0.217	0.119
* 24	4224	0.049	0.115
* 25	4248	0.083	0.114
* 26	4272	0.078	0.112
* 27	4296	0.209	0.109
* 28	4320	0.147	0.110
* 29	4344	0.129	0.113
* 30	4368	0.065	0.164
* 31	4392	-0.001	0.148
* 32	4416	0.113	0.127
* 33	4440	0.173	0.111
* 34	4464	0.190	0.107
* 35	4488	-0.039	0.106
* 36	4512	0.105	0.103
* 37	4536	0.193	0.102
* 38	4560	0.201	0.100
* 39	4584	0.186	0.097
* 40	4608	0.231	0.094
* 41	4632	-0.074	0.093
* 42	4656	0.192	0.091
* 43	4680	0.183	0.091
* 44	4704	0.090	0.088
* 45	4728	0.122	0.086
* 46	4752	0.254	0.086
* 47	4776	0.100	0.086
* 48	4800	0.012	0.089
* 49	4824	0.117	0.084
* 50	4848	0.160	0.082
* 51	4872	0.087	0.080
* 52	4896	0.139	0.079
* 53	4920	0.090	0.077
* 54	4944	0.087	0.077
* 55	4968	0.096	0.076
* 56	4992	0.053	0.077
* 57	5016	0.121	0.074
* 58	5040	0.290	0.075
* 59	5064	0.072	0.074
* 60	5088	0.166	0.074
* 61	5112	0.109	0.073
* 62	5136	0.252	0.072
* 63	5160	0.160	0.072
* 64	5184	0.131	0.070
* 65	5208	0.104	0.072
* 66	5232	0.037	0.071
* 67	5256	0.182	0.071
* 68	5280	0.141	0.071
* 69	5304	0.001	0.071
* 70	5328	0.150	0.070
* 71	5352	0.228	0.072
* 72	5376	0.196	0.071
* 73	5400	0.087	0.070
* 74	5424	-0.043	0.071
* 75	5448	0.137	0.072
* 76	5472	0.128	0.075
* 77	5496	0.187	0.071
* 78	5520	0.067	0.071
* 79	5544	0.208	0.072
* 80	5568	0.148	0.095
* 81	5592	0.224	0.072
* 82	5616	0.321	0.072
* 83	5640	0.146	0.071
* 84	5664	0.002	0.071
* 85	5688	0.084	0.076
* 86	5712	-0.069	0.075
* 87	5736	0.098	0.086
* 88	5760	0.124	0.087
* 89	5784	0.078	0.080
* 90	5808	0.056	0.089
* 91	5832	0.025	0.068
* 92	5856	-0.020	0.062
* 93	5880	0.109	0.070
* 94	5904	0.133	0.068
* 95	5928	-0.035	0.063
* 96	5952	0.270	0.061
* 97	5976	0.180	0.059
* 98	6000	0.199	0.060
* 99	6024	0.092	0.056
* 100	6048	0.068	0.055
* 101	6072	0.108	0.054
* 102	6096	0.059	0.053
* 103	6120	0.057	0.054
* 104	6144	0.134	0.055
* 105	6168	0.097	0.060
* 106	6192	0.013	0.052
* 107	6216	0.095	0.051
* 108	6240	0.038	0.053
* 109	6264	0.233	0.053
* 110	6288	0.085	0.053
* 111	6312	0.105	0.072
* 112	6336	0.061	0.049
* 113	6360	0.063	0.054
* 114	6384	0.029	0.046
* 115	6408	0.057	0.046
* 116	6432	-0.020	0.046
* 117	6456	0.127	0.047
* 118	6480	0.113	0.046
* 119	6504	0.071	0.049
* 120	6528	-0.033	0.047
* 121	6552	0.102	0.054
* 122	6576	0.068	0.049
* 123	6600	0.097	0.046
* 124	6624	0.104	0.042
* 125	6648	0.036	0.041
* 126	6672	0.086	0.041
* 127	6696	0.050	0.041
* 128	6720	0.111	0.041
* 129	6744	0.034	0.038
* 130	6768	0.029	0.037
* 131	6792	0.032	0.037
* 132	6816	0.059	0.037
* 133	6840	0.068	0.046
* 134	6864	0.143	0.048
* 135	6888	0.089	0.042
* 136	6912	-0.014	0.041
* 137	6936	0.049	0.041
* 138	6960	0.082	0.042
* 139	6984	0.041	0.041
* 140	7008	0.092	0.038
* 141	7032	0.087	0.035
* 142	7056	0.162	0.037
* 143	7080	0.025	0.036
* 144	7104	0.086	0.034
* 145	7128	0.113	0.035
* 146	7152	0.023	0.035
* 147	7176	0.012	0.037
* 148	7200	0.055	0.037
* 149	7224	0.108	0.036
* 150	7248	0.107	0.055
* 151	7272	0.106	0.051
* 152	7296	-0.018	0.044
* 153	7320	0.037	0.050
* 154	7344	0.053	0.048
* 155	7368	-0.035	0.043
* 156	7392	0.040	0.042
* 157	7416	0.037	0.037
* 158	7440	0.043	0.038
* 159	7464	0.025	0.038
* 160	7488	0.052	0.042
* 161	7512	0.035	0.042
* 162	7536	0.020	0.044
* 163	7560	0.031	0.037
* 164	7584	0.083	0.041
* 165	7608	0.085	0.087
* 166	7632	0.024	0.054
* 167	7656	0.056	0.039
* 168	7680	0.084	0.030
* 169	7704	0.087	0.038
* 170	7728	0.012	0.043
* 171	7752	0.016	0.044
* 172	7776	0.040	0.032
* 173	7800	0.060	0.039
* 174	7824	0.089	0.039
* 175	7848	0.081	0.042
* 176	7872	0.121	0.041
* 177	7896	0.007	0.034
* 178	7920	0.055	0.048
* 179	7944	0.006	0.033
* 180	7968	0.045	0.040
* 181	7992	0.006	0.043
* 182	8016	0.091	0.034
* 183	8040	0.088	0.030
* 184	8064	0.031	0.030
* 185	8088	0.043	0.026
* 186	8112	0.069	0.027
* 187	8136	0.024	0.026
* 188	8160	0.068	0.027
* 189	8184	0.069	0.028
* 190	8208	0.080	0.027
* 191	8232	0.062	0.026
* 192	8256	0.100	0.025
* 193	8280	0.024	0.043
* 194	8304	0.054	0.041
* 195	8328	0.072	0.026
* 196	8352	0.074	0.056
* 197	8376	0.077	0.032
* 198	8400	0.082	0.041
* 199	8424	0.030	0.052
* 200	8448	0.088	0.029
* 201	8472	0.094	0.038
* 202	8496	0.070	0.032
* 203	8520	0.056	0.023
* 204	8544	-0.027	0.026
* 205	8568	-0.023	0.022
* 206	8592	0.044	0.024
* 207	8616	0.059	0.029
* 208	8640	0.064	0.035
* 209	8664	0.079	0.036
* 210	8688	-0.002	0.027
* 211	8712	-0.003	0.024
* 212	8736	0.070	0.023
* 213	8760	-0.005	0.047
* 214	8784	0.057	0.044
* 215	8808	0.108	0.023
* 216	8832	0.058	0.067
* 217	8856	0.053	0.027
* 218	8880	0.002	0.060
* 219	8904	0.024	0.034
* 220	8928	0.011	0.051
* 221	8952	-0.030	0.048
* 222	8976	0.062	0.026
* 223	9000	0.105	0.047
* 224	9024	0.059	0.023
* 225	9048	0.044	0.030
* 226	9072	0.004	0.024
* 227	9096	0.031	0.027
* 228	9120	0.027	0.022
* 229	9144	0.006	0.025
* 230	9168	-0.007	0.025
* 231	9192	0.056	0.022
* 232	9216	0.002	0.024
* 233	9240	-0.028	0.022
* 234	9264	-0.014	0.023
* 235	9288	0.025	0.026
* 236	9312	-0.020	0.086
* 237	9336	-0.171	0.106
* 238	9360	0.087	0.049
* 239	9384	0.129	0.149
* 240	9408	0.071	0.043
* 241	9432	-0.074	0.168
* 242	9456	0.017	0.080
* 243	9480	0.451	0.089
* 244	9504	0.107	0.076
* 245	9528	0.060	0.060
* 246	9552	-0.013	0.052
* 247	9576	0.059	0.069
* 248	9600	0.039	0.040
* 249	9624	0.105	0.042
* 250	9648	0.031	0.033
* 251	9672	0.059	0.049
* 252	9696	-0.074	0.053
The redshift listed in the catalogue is 1.54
